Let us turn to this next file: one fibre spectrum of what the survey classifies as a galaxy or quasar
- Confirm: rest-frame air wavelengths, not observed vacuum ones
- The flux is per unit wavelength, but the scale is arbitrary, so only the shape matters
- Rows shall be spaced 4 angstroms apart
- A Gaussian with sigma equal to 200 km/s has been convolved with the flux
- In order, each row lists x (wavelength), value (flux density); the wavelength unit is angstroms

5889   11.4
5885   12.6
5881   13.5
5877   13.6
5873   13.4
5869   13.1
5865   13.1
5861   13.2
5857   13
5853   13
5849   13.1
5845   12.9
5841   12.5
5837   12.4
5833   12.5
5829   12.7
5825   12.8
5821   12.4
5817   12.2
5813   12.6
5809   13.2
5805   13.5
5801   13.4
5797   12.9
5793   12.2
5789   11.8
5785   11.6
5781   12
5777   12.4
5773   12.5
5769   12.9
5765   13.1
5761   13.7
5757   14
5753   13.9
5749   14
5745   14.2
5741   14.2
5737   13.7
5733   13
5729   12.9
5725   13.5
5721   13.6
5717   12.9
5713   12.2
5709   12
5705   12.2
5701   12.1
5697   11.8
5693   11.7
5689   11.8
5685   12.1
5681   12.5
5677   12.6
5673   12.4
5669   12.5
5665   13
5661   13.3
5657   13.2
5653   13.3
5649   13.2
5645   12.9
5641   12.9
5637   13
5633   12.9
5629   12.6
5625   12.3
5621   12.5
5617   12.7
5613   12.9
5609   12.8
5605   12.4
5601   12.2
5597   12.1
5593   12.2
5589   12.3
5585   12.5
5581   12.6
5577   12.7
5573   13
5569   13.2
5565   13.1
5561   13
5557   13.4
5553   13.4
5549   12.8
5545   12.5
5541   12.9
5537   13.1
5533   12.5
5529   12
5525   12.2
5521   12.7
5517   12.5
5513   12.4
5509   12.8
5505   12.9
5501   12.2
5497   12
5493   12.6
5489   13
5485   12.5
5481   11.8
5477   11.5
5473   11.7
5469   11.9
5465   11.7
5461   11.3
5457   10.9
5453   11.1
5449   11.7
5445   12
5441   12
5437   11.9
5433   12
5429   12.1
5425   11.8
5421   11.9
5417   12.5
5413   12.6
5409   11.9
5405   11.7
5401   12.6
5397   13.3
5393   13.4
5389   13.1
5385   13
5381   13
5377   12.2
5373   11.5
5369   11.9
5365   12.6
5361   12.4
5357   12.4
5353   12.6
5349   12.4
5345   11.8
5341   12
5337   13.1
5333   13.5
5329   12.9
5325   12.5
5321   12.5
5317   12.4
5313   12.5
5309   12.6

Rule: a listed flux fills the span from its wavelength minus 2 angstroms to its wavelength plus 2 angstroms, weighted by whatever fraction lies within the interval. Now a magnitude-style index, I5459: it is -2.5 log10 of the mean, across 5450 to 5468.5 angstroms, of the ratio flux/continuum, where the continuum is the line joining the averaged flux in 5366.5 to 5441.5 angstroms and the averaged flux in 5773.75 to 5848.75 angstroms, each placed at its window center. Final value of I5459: 0.10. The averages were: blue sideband 12.3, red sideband 12.6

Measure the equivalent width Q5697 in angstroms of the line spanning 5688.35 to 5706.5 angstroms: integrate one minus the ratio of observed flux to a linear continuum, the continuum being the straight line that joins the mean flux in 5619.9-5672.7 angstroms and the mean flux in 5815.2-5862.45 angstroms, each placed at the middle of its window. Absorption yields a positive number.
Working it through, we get 1.3 angstroms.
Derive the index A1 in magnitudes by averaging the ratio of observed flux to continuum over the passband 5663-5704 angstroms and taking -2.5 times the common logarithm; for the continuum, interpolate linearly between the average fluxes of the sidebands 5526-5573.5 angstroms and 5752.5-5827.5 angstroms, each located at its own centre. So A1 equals 0.05 mag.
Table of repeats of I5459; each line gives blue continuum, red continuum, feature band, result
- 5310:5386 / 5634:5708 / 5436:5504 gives 0.06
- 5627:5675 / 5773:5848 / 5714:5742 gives -0.05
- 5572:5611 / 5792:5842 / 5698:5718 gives 0.03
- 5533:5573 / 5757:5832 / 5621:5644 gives 0.02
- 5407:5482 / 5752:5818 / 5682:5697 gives 0.06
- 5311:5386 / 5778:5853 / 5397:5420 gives 0.01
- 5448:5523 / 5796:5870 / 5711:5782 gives -0.05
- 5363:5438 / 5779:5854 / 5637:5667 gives -0.05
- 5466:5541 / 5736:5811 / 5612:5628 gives 0.01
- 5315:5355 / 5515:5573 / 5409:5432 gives 0.05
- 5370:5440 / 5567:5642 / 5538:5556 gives -0.03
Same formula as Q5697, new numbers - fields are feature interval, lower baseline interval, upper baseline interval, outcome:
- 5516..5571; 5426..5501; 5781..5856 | -3.5 angstroms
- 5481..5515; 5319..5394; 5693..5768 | 0.7 angstroms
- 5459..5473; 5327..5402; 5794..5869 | 1.1 angstroms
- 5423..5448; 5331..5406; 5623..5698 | 1.2 angstroms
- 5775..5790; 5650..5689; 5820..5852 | 0.9 angstroms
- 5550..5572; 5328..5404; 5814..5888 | -0.8 angstroms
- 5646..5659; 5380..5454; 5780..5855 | -0.7 angstroms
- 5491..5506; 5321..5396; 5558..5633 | 0.3 angstroms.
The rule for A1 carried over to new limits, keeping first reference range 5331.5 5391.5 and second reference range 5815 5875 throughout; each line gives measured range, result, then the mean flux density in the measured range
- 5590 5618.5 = 0.017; 12.5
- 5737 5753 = -0.105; 14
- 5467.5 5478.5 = 0.078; 11.7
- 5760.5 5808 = 0.011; 12.6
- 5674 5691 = 0.039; 12.3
